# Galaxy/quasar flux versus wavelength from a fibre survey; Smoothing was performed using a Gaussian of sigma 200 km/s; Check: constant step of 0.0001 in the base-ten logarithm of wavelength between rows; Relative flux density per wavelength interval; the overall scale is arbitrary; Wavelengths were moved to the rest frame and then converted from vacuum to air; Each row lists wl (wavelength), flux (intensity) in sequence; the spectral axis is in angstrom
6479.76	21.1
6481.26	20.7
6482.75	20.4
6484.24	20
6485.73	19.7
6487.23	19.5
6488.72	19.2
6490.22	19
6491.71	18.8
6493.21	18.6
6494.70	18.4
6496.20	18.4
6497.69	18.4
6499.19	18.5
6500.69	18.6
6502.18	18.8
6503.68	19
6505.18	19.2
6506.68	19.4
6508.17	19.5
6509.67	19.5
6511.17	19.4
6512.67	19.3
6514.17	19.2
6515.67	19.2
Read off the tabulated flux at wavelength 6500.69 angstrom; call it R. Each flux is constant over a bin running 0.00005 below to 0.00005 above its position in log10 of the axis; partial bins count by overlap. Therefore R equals 18.6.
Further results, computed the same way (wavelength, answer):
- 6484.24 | 20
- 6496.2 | 18.4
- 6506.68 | 19.4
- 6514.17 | 19.2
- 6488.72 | 19.2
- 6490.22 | 19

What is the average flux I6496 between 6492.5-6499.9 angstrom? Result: 18.5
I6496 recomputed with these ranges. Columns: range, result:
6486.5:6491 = 19.2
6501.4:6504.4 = 18.9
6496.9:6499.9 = 18.5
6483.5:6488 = 19.7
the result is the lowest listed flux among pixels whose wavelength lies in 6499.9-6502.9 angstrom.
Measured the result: 18.6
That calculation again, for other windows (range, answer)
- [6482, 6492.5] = 18.8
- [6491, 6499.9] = 18.4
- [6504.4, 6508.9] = 19.2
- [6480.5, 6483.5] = 20.4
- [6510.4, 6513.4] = 19.3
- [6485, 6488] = 19.5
